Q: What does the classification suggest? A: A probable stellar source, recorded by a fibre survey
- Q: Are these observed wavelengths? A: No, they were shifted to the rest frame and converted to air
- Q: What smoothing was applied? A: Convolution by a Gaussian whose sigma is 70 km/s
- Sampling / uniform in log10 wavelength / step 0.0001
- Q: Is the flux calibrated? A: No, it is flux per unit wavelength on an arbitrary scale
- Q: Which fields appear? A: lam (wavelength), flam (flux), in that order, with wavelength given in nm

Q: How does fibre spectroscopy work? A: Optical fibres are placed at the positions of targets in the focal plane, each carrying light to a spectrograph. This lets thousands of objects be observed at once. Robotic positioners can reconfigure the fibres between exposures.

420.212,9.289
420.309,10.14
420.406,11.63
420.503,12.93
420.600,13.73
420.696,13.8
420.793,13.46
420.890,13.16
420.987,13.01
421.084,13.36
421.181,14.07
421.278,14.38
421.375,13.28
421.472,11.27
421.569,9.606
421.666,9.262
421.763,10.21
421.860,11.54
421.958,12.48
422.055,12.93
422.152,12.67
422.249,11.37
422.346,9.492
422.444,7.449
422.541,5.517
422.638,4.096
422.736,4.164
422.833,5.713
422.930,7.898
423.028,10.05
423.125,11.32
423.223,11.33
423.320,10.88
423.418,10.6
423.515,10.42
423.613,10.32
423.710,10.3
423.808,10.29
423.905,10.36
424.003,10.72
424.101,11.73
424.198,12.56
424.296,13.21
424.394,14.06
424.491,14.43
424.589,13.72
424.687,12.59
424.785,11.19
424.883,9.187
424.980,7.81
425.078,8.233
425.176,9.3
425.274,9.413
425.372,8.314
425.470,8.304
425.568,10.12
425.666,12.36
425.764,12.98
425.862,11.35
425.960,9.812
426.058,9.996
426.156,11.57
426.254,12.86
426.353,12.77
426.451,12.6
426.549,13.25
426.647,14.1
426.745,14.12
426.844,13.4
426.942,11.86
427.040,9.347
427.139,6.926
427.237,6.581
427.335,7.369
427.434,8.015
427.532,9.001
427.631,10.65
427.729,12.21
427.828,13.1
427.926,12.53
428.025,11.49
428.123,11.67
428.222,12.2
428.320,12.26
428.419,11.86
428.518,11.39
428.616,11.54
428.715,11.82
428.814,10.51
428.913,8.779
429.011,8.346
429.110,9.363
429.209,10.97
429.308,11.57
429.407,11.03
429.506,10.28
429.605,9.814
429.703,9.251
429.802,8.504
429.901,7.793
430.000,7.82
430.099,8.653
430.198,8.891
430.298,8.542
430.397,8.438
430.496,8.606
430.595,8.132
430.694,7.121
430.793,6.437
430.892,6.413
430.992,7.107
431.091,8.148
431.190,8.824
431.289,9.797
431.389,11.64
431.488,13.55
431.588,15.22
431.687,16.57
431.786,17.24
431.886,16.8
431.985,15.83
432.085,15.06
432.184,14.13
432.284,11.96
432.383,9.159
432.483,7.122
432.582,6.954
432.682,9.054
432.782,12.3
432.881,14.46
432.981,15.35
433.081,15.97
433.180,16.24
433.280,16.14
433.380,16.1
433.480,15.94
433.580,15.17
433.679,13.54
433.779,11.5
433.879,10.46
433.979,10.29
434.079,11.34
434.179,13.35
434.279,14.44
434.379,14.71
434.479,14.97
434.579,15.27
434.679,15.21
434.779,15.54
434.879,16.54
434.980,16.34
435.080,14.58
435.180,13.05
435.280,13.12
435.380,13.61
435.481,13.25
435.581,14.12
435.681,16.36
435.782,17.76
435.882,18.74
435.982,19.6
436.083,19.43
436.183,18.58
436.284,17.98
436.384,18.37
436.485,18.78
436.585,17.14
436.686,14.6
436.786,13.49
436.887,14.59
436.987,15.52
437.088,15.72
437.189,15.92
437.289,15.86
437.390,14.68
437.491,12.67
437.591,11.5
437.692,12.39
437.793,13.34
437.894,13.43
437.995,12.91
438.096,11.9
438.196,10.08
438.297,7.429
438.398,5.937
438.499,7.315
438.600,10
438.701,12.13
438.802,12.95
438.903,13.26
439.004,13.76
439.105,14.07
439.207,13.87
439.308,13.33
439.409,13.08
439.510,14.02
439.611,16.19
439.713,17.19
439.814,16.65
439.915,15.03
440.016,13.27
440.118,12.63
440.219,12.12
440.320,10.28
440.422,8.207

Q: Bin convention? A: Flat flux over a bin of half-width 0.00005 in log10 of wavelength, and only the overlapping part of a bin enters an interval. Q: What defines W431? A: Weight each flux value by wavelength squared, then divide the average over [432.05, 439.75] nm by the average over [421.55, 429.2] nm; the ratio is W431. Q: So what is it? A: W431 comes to 1.4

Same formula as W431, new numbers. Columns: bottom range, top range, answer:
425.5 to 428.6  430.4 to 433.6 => 1.10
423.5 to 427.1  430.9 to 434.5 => 1.18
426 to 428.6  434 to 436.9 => 1.44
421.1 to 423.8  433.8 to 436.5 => 1.60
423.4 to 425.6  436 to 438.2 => 1.49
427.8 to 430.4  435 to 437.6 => 1.58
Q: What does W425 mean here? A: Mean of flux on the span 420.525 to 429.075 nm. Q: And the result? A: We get 10.9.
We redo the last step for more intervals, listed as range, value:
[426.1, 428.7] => 11.3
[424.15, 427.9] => 11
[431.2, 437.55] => 14.5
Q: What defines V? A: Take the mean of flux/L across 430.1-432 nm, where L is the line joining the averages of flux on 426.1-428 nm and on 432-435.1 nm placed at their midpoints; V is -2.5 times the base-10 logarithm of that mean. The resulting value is 0.20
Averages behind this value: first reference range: 11.2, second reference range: 13.5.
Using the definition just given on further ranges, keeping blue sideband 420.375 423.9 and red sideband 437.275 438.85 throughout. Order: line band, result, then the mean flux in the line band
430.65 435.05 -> -0.15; 12.9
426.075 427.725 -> 0.00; 10.9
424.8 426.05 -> 0.11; 9.82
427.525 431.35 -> 0.13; 9.77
